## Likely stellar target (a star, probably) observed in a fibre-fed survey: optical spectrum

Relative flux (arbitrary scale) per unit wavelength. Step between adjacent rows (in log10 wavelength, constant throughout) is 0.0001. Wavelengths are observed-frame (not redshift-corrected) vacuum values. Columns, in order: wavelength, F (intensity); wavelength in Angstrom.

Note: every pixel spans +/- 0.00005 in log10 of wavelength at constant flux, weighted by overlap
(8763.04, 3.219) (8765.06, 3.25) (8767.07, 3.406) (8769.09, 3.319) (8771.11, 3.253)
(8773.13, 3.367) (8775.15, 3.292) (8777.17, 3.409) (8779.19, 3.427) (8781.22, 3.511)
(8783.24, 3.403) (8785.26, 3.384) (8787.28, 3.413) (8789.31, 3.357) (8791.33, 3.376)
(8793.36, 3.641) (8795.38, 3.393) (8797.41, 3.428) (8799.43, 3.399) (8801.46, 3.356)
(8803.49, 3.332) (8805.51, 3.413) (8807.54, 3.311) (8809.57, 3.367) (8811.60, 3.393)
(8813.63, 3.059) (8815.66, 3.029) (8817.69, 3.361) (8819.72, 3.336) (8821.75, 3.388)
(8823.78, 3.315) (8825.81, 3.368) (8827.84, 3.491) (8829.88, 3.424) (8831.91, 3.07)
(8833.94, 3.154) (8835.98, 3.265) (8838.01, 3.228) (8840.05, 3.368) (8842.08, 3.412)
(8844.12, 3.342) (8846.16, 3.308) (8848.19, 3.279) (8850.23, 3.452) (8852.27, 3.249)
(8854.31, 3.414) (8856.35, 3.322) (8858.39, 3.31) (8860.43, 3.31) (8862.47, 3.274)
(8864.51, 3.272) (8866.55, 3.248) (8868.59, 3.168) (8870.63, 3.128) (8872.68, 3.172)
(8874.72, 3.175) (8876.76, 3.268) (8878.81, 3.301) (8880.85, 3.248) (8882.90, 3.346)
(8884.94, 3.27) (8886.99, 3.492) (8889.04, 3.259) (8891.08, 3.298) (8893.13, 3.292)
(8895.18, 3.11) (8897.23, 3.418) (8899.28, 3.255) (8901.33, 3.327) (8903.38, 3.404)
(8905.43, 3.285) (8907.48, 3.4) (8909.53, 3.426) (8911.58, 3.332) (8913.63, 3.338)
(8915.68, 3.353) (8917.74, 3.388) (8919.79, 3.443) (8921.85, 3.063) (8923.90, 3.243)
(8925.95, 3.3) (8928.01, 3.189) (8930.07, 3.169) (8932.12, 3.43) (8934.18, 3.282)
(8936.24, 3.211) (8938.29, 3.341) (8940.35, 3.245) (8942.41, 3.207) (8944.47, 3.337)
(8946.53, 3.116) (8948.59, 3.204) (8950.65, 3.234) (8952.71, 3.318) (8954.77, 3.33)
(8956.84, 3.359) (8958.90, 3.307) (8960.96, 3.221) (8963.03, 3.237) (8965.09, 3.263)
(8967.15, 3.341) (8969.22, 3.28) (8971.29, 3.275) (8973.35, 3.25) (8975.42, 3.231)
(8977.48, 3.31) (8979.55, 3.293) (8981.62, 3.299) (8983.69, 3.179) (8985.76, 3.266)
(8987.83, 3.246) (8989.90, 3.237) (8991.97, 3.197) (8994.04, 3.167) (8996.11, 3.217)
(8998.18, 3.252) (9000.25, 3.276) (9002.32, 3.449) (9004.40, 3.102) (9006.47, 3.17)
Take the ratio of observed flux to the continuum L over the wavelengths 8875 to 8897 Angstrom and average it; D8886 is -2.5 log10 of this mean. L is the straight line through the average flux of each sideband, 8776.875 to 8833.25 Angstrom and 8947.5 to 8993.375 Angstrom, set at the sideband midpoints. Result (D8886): 0.008 mag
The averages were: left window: 3.36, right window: 3.27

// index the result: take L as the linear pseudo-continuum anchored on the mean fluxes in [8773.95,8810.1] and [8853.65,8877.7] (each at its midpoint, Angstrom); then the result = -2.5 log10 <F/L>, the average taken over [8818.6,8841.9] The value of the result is 0.00 mag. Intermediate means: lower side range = 3.4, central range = 3.31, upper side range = 3.25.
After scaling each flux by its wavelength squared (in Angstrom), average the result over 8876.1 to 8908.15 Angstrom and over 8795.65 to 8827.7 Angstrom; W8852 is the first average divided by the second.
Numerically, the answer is 1.0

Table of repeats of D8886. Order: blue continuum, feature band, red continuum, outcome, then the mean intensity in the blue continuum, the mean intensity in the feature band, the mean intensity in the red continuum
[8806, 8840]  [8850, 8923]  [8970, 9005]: -0.01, 3.29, 3.3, 3.25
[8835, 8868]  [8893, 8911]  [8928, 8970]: -0.01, 3.31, 3.33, 3.27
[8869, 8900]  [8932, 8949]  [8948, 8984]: 0.01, 3.27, 3.26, 3.28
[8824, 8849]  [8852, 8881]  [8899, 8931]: 0.02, 3.31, 3.26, 3.31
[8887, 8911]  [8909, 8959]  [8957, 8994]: 0.00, 3.32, 3.28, 3.26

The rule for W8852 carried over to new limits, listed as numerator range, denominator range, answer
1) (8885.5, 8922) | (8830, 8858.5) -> 1.02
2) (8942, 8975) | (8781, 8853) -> 1.01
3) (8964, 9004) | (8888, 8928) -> 1.00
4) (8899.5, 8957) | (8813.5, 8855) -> 1.02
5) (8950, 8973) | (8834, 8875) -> 1.03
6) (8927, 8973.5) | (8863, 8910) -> 1.01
